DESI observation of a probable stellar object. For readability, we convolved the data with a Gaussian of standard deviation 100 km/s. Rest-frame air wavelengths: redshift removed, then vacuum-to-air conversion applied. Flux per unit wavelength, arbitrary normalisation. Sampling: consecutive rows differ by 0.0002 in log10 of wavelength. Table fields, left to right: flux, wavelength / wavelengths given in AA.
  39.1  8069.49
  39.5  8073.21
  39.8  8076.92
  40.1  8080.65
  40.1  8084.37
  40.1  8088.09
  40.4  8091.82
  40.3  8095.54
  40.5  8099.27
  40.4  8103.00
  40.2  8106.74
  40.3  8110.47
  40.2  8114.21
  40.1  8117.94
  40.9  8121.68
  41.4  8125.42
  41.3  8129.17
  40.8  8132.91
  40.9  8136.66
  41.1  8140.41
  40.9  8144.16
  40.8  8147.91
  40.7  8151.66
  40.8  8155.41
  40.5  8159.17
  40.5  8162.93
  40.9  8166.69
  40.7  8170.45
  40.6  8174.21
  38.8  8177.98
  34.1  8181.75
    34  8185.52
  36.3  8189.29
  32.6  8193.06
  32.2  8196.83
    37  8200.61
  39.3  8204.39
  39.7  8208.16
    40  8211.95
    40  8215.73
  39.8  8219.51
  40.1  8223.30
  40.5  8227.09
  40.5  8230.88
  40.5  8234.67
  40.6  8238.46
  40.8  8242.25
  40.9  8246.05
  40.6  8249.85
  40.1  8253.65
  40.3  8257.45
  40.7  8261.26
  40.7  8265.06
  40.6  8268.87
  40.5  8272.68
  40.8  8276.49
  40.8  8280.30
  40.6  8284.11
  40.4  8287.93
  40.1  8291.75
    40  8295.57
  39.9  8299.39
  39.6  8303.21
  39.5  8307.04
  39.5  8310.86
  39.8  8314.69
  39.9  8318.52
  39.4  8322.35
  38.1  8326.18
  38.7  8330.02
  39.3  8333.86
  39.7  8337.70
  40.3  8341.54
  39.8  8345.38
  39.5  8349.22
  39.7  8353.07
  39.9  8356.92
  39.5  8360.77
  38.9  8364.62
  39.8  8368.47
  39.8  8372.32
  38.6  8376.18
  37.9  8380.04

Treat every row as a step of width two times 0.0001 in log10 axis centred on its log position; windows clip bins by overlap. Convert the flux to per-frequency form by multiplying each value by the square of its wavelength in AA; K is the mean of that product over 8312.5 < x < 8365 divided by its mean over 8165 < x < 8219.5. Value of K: 1.1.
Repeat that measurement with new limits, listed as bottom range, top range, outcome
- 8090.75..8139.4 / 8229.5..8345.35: 1.03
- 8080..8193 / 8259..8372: 1.05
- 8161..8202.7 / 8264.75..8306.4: 1.12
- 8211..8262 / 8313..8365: 1.00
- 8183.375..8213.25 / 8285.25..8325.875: 1.12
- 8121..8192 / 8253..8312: 1.05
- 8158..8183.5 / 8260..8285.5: 1.06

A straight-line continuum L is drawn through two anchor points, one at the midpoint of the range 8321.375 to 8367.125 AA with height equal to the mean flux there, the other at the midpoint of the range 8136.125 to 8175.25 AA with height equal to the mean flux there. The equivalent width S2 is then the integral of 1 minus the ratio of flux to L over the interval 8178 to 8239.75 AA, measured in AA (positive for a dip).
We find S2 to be 3.70 AA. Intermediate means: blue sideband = 40.8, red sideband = 39.4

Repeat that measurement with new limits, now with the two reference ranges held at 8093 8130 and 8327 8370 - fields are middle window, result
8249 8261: -0.1 AA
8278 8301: -0.3 AA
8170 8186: 1.0 AA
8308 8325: 0.0 AA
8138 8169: -0.3 AA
